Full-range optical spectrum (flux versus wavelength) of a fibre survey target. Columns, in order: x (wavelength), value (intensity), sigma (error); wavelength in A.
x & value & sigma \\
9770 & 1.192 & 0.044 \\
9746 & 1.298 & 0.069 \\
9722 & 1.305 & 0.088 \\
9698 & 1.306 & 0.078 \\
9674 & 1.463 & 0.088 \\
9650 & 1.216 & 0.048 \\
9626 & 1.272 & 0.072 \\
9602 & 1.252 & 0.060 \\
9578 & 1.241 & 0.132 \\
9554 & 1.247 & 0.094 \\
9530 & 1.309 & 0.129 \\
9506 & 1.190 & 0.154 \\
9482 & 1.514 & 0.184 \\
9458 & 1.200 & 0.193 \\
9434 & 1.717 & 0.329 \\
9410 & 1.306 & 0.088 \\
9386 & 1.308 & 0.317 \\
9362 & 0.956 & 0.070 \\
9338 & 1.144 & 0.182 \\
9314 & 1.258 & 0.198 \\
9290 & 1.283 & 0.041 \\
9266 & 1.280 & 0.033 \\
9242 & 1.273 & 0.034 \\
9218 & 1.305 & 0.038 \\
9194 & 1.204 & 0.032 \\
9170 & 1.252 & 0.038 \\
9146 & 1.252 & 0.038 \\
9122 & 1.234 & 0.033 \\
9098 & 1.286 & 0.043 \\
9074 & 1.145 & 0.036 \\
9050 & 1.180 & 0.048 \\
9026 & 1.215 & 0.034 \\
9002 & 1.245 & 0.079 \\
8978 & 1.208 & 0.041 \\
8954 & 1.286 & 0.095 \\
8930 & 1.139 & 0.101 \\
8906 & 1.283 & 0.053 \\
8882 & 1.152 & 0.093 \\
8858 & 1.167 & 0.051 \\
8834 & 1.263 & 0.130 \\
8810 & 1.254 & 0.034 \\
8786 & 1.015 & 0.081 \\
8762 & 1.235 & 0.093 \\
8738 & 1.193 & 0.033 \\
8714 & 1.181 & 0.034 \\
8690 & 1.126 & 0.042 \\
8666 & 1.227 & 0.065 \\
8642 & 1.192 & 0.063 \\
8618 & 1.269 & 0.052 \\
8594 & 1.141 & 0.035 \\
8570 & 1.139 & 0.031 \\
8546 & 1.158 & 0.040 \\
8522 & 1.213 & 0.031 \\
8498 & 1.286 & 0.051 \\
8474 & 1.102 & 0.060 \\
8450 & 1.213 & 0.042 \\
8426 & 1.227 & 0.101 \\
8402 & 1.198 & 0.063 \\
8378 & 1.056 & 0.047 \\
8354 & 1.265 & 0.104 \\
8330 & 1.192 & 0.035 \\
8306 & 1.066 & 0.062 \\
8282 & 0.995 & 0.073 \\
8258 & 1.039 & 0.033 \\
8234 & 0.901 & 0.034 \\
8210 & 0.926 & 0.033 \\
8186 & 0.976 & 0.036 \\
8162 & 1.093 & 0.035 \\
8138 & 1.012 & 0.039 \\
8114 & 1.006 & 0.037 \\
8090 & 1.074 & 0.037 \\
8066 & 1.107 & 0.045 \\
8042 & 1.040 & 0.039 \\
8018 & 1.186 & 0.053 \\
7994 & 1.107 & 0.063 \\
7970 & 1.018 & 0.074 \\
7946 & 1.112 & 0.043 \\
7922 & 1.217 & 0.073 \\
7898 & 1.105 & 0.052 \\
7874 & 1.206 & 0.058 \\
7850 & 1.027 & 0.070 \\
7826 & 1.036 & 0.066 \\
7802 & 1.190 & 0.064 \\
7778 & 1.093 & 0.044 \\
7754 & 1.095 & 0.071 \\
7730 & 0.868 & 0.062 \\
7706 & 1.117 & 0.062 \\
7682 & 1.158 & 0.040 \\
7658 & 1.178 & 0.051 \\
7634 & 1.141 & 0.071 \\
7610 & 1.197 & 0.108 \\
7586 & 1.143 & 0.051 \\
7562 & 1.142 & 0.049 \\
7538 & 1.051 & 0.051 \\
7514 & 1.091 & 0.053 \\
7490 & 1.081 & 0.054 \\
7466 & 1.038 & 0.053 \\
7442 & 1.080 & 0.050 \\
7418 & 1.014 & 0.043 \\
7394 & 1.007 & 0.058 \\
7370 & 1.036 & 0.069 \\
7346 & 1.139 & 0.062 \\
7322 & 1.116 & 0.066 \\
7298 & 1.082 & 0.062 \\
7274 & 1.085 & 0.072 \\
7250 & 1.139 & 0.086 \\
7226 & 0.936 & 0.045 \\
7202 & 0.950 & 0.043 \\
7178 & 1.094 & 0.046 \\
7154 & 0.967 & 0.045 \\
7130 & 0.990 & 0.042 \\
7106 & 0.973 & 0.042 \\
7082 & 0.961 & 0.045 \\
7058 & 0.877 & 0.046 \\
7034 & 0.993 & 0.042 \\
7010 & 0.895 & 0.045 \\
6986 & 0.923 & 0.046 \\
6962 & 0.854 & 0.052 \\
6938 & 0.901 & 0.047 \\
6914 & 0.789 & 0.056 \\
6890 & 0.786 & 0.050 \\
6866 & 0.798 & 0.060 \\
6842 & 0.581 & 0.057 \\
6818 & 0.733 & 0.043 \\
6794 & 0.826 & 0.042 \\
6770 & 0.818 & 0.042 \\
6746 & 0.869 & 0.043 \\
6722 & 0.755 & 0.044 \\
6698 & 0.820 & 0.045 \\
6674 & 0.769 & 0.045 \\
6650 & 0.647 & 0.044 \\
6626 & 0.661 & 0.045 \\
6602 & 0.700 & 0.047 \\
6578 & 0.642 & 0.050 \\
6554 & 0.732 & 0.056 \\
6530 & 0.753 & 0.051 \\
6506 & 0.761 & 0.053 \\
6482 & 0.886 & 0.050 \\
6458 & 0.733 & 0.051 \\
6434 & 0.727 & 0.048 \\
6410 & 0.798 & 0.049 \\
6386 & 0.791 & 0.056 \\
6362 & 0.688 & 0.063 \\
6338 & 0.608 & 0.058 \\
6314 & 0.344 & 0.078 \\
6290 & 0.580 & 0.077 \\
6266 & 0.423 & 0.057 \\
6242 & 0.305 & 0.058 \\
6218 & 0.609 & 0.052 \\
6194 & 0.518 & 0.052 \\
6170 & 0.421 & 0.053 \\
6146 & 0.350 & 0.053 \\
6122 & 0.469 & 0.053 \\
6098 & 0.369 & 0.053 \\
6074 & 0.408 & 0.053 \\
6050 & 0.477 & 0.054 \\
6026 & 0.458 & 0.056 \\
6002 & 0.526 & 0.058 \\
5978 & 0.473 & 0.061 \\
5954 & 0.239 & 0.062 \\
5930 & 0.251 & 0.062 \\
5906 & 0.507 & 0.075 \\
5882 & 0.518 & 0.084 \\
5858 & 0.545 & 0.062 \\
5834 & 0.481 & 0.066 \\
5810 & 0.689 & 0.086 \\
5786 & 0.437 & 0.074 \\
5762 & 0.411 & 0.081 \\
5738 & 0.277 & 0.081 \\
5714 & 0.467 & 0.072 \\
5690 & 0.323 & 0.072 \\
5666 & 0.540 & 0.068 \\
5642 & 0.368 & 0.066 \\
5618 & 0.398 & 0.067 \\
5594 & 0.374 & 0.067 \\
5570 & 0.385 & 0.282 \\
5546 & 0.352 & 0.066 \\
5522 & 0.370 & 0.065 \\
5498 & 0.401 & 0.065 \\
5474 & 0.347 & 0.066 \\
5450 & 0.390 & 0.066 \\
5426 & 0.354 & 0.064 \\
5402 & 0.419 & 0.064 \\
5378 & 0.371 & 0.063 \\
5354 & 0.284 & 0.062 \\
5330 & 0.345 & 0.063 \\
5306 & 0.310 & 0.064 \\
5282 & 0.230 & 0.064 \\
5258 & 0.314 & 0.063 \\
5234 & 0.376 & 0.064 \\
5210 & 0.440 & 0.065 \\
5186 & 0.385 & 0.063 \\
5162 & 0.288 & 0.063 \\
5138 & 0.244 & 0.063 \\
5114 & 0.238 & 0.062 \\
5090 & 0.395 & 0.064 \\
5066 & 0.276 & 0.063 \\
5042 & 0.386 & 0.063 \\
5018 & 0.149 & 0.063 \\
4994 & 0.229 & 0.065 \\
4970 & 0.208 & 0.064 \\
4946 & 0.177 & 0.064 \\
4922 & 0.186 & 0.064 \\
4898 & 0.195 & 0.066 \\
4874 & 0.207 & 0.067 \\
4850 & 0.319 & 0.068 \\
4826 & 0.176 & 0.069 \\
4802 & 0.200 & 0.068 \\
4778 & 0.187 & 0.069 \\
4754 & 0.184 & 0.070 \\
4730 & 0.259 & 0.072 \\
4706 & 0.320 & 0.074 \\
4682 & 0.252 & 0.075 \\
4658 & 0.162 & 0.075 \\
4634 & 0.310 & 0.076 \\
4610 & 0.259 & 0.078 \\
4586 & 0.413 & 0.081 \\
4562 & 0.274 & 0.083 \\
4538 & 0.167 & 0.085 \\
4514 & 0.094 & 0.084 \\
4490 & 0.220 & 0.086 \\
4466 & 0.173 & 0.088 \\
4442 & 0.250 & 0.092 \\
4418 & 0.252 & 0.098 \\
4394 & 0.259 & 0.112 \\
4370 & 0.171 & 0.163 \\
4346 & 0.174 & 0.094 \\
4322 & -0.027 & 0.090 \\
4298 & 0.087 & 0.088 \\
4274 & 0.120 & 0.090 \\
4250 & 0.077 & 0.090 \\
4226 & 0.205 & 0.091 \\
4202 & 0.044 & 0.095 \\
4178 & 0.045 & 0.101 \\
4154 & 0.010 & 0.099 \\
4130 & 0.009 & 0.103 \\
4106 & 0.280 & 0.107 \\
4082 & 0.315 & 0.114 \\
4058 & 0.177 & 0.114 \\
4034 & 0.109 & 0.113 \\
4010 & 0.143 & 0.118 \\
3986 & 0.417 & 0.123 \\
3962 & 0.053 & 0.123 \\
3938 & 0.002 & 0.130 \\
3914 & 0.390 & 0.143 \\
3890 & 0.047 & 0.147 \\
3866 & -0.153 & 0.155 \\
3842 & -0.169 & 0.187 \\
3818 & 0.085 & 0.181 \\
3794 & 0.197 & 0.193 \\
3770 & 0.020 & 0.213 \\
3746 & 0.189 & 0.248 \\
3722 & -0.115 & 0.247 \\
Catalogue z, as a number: 0.59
